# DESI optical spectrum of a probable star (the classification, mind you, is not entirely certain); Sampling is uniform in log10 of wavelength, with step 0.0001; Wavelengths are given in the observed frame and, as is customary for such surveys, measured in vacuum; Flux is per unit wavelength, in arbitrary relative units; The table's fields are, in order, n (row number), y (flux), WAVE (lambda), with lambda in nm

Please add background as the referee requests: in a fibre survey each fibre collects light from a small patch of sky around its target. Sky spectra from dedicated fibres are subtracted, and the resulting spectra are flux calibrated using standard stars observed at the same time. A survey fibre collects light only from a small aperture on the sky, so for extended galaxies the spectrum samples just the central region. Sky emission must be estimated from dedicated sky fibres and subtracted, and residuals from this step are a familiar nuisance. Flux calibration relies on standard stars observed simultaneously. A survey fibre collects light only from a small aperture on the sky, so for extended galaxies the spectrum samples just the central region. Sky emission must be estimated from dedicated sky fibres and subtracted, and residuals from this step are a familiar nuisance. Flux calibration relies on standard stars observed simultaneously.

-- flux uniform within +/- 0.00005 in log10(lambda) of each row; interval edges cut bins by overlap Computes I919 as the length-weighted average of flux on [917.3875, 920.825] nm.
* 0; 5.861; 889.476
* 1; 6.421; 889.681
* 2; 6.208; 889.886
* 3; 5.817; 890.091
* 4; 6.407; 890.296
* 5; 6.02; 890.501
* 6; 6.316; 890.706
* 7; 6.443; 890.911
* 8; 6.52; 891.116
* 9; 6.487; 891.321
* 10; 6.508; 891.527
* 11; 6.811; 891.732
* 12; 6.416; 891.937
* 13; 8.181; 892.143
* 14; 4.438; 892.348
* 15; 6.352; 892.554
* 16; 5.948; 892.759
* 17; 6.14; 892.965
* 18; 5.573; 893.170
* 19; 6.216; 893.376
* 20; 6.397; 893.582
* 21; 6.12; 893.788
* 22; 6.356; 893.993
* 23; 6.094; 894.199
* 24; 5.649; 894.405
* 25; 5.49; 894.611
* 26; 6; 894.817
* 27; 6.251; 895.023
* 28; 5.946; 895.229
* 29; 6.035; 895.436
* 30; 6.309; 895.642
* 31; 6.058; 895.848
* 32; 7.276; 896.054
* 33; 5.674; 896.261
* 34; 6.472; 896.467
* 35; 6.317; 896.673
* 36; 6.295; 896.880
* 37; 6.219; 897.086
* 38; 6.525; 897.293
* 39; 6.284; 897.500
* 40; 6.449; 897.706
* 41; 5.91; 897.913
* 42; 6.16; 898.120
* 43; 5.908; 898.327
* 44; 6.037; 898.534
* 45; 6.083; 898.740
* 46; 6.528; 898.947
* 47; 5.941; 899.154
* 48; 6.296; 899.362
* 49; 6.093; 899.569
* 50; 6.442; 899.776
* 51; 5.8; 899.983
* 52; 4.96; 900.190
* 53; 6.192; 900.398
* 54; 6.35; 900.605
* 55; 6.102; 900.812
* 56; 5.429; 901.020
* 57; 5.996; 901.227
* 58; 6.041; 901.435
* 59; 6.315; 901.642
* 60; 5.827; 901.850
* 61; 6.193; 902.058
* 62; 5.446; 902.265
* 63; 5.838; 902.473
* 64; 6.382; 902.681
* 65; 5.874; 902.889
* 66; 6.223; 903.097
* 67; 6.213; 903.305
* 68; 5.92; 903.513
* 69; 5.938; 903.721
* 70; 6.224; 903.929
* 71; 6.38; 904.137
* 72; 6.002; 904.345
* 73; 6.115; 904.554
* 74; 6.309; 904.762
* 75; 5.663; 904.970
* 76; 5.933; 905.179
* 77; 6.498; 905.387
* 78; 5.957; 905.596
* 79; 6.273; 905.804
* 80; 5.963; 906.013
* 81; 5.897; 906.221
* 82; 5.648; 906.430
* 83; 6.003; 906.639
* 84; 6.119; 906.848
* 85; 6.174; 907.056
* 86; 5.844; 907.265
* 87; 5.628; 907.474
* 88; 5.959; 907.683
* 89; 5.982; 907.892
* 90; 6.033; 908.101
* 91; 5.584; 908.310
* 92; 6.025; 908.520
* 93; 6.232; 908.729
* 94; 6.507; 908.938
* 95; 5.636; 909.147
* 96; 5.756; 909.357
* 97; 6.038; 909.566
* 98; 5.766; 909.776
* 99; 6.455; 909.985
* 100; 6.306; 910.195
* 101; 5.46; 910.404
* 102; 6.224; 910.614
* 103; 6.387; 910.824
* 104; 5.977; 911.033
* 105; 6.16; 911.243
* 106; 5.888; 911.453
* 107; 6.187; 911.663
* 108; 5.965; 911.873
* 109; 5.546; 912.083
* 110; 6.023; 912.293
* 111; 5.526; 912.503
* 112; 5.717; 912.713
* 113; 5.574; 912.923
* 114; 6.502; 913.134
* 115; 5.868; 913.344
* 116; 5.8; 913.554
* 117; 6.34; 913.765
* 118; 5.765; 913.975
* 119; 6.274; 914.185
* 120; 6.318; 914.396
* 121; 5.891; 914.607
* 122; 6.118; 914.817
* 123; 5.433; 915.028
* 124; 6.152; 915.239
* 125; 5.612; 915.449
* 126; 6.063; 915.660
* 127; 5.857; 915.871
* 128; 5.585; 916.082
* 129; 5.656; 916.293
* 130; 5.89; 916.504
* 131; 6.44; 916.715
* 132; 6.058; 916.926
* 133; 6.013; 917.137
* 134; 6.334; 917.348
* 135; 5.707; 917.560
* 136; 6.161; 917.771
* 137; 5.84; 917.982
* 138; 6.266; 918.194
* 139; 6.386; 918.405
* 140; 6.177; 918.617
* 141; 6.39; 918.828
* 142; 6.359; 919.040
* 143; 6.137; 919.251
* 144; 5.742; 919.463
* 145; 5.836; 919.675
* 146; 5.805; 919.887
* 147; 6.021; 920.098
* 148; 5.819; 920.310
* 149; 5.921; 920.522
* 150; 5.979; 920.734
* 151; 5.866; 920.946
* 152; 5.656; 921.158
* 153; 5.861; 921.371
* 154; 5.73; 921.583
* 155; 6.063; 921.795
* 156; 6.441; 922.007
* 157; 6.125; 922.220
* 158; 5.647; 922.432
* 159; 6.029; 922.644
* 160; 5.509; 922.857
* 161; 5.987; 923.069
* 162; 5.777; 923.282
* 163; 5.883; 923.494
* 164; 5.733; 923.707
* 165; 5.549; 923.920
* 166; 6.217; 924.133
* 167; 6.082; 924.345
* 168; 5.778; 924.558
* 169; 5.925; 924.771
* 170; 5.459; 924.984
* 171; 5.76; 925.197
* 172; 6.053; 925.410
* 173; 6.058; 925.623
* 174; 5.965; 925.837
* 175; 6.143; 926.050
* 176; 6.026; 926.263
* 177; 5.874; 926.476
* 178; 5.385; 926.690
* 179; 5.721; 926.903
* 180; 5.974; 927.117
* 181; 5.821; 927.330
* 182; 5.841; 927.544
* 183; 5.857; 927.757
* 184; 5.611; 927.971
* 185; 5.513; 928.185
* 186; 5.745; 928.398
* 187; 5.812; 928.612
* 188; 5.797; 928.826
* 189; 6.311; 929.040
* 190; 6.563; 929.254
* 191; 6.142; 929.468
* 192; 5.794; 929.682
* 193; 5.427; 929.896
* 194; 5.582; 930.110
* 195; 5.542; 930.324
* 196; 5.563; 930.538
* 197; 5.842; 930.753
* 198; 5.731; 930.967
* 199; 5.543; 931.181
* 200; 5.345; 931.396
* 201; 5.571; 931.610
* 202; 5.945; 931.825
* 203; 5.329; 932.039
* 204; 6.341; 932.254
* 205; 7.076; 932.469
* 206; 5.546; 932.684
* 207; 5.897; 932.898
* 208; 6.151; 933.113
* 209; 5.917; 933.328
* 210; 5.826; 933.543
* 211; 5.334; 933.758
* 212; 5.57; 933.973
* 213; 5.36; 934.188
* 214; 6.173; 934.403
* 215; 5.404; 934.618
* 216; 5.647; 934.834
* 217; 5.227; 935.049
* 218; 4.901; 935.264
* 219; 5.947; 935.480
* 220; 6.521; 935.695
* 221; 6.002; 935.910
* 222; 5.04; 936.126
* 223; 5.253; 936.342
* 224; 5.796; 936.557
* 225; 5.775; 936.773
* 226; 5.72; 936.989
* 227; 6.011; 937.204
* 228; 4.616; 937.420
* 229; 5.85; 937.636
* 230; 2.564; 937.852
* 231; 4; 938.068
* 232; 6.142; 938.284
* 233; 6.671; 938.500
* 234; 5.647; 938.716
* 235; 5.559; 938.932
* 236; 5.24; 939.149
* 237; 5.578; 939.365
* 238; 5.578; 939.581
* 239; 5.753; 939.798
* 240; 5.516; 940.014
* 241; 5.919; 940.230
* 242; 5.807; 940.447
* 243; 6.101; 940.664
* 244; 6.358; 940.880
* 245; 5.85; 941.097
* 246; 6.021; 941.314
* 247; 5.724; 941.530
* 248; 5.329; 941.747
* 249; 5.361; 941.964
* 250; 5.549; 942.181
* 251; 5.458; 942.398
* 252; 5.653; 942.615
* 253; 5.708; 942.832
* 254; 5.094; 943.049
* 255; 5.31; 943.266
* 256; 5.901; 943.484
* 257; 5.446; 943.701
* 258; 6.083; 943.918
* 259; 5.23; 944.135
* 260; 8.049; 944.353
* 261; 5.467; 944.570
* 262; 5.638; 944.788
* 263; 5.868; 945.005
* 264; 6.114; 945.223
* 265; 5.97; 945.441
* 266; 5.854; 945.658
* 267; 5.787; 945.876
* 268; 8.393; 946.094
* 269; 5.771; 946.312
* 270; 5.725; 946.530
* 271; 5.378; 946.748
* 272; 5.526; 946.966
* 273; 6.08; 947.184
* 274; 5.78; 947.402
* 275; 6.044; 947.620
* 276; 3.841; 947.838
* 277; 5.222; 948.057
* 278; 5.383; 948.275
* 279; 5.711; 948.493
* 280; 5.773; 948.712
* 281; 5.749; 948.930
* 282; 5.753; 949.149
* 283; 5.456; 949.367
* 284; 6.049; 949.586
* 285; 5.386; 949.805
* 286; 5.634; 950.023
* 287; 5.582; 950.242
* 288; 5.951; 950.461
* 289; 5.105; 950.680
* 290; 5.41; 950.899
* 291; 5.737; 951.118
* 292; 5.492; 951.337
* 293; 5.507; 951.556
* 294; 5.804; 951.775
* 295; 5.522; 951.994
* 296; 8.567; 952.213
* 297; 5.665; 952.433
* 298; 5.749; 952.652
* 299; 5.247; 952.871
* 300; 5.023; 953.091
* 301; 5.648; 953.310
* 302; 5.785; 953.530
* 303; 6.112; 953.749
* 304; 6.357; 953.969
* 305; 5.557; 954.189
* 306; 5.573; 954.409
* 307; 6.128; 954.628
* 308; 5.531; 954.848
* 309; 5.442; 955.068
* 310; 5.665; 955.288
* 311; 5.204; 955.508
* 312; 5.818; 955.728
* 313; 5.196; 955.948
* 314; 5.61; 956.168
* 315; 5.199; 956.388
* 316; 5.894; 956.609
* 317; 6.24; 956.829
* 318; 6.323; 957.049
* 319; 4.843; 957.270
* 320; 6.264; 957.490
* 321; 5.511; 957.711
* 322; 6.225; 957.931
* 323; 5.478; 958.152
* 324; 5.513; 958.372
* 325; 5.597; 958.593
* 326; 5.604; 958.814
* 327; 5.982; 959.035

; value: 6.04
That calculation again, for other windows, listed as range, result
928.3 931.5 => 5.78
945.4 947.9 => 5.88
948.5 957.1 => 5.72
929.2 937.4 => 5.73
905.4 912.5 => 5.99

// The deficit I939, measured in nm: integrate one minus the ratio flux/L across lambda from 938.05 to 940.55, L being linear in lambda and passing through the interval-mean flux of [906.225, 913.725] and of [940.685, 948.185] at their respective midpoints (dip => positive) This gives 0.06 nm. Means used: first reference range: 5.96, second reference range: 5.78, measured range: 5.68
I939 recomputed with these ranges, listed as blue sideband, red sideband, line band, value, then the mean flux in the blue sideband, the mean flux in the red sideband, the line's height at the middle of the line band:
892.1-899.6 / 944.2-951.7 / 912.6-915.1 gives 0.02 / 6.15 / 5.77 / 6.02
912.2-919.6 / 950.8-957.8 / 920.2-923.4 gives 0.03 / 6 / 5.74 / 5.96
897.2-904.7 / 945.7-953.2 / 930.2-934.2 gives 0.06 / 6.07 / 5.73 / 5.85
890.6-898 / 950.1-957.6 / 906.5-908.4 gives 0.06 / 6.24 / 5.73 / 6.12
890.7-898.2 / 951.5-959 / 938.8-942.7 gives 0.12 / 6.23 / 5.75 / 5.87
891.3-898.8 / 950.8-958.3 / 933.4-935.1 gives 0.09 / 6.2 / 5.74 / 5.9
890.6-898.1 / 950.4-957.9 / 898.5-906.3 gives 0.15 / 6.23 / 5.73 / 6.17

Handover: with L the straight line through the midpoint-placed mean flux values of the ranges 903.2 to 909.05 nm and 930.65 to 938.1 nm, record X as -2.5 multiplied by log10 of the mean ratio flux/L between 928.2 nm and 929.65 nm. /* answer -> -0.06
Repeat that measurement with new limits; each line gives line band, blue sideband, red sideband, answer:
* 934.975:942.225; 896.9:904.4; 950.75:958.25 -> 0.05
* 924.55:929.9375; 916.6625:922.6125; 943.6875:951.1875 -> 0.02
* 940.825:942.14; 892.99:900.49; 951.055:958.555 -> 0.02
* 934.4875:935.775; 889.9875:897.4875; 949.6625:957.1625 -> 0.05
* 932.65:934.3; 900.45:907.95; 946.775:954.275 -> 0.02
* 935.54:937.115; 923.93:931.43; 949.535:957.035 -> 0.01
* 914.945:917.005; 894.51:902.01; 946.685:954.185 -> 0.02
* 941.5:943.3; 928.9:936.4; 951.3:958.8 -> 0.06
